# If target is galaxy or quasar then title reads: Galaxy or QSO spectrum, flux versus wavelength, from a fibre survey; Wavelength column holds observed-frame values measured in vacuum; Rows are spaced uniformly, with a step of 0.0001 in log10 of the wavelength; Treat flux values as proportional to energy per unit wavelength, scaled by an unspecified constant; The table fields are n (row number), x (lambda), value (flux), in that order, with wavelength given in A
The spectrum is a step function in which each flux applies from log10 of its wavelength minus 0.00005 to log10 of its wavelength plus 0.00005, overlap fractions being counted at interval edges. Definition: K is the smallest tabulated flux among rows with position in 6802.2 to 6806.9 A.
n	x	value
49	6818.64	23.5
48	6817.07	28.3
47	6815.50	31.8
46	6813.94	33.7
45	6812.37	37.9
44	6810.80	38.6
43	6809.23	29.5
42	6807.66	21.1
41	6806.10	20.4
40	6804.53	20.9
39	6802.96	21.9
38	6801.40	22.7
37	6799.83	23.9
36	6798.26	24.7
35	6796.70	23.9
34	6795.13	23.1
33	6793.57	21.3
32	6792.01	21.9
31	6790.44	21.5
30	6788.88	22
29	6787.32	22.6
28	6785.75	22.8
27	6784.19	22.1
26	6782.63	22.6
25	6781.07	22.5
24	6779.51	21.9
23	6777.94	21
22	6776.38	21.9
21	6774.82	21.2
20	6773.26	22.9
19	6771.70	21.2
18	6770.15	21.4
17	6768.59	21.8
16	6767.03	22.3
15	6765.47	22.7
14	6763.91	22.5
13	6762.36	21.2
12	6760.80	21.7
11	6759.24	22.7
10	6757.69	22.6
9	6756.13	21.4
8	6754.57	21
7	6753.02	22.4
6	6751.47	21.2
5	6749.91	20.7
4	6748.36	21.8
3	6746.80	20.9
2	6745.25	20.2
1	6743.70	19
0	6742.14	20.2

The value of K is 20.4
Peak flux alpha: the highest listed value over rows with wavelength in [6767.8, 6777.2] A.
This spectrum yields 22.9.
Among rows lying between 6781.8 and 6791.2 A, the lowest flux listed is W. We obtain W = 21.5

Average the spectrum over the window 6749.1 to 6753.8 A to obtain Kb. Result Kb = 21.5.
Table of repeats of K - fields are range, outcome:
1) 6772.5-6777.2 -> 21.2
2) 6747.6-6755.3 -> 20.7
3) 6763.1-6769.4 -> 21.8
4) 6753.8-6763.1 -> 21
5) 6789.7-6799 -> 21.3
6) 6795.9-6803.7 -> 21.9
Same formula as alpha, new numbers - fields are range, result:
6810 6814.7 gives 38.6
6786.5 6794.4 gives 22.6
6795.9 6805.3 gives 24.7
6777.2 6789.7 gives 22.8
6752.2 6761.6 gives 22.7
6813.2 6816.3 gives 33.7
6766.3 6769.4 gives 22.3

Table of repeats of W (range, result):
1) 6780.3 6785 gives 22.1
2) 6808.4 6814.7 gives 29.5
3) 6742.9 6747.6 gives 19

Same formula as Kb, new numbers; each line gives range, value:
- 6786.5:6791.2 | 22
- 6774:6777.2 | 21.6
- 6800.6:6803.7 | 22.3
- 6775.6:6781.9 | 21.8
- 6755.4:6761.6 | 22.1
